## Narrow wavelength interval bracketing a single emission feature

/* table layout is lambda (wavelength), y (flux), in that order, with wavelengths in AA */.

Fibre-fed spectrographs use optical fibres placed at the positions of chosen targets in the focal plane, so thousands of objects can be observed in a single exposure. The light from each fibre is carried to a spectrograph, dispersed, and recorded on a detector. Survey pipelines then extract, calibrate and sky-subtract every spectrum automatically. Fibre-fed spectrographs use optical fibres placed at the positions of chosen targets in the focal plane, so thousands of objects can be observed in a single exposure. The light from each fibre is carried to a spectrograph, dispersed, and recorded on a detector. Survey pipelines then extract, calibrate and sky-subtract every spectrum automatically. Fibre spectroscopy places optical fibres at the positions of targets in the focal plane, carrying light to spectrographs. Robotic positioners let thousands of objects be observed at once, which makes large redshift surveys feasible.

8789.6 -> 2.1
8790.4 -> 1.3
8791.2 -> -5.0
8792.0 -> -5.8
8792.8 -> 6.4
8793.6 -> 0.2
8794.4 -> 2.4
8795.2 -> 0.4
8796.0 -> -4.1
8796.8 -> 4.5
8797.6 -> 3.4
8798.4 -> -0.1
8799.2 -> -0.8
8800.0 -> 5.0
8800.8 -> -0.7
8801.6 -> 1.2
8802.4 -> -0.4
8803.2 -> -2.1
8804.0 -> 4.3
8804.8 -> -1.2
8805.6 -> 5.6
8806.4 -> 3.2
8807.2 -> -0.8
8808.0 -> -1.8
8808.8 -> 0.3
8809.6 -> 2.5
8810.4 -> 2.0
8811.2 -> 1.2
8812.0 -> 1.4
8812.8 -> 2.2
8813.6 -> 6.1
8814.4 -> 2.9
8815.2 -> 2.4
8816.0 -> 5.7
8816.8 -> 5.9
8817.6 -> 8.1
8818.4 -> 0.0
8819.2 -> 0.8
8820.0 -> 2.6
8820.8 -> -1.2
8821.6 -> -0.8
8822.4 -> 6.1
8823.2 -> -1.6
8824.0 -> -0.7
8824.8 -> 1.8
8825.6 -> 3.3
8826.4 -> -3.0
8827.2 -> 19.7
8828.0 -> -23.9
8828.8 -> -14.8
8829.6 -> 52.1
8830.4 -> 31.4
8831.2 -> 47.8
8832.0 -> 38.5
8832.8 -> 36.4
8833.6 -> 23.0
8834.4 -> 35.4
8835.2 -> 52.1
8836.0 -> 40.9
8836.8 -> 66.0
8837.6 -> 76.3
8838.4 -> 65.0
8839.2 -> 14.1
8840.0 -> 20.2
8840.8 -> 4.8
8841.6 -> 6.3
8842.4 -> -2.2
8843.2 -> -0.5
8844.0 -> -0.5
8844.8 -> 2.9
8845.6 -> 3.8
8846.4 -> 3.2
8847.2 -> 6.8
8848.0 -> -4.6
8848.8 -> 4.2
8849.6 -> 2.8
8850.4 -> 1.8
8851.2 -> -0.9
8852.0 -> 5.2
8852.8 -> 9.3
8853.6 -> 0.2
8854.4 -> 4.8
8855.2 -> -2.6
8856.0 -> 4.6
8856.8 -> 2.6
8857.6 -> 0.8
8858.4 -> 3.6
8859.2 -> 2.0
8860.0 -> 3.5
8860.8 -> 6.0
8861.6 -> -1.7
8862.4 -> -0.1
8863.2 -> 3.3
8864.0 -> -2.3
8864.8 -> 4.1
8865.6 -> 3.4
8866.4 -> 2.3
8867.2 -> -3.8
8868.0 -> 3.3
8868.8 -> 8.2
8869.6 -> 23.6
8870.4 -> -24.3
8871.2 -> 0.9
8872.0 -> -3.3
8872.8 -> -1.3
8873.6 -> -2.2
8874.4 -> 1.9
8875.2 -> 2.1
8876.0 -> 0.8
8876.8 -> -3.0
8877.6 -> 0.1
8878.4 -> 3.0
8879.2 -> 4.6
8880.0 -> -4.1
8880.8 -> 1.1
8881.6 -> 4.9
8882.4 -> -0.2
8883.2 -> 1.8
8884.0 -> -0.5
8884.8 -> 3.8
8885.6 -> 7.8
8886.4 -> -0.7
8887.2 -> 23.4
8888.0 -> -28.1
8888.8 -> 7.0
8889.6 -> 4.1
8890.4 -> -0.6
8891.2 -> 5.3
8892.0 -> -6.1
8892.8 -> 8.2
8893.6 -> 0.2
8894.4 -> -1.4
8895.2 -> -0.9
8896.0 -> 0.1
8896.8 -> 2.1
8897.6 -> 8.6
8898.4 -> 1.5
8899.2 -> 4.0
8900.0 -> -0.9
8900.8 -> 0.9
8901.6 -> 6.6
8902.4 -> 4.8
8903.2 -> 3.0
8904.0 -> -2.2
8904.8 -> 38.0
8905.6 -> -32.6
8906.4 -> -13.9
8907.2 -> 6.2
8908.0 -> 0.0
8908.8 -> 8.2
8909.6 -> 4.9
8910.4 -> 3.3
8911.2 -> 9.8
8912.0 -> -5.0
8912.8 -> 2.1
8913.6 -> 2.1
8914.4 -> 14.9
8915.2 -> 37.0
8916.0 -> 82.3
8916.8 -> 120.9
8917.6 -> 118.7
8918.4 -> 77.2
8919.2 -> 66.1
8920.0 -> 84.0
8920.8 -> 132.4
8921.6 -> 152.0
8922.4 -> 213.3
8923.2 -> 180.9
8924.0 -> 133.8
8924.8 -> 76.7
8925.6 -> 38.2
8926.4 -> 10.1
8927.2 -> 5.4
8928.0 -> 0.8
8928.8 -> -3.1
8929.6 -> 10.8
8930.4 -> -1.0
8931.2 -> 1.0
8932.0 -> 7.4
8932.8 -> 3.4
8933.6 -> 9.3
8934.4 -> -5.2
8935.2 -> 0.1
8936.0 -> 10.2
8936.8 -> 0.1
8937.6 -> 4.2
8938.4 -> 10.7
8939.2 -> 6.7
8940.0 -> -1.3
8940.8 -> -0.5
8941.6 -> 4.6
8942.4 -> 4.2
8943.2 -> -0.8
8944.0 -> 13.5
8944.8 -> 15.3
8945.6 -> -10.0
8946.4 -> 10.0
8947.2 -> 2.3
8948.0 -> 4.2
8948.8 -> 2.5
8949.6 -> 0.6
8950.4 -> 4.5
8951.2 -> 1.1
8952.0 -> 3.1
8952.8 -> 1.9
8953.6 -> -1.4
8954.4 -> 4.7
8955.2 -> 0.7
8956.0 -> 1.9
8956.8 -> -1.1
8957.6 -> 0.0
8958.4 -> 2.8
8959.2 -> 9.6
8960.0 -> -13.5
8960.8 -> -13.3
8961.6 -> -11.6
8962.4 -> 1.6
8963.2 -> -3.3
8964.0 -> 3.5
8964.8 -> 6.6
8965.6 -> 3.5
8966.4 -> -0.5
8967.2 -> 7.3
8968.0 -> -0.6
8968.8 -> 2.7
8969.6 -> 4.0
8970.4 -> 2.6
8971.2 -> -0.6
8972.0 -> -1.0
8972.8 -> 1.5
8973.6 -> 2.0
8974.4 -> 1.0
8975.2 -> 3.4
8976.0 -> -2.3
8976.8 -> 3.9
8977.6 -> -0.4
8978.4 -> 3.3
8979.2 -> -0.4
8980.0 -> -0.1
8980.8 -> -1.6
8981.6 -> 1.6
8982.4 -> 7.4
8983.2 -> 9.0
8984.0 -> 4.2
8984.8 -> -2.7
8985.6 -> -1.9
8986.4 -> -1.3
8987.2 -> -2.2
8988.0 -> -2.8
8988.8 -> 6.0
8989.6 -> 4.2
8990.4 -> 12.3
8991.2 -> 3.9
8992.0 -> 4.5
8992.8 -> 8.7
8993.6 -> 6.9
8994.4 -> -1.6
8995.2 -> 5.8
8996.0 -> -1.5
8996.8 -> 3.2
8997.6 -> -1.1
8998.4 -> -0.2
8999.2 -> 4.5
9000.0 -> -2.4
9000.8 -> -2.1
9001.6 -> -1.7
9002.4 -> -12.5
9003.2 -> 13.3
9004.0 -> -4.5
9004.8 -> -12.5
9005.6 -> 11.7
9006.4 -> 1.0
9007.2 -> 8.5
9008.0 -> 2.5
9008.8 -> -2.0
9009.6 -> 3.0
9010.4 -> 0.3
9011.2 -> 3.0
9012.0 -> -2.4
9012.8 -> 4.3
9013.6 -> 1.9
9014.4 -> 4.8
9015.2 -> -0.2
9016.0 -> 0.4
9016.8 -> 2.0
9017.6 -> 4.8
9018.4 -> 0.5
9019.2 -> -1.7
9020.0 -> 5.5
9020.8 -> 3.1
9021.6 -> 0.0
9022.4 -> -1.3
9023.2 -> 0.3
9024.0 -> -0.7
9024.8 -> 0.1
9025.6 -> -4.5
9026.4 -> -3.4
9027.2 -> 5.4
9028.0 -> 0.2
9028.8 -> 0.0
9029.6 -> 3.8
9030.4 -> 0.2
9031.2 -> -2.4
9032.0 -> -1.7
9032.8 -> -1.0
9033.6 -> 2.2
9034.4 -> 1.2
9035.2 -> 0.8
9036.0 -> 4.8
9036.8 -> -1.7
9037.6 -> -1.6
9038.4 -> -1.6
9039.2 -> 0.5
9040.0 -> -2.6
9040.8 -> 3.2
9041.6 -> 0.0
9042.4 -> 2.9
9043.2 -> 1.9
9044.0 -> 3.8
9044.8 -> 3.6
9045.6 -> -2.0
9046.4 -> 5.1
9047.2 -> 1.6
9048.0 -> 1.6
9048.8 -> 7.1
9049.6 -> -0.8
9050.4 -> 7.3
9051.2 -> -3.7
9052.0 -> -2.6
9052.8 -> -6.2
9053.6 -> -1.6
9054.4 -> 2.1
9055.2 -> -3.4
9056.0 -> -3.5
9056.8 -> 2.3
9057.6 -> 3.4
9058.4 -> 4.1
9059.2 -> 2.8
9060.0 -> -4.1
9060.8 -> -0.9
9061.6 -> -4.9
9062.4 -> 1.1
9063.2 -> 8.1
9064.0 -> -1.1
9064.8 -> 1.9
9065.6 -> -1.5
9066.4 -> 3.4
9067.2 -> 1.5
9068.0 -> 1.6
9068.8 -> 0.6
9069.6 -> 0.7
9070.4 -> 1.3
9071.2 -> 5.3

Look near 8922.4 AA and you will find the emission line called [O III] 5007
